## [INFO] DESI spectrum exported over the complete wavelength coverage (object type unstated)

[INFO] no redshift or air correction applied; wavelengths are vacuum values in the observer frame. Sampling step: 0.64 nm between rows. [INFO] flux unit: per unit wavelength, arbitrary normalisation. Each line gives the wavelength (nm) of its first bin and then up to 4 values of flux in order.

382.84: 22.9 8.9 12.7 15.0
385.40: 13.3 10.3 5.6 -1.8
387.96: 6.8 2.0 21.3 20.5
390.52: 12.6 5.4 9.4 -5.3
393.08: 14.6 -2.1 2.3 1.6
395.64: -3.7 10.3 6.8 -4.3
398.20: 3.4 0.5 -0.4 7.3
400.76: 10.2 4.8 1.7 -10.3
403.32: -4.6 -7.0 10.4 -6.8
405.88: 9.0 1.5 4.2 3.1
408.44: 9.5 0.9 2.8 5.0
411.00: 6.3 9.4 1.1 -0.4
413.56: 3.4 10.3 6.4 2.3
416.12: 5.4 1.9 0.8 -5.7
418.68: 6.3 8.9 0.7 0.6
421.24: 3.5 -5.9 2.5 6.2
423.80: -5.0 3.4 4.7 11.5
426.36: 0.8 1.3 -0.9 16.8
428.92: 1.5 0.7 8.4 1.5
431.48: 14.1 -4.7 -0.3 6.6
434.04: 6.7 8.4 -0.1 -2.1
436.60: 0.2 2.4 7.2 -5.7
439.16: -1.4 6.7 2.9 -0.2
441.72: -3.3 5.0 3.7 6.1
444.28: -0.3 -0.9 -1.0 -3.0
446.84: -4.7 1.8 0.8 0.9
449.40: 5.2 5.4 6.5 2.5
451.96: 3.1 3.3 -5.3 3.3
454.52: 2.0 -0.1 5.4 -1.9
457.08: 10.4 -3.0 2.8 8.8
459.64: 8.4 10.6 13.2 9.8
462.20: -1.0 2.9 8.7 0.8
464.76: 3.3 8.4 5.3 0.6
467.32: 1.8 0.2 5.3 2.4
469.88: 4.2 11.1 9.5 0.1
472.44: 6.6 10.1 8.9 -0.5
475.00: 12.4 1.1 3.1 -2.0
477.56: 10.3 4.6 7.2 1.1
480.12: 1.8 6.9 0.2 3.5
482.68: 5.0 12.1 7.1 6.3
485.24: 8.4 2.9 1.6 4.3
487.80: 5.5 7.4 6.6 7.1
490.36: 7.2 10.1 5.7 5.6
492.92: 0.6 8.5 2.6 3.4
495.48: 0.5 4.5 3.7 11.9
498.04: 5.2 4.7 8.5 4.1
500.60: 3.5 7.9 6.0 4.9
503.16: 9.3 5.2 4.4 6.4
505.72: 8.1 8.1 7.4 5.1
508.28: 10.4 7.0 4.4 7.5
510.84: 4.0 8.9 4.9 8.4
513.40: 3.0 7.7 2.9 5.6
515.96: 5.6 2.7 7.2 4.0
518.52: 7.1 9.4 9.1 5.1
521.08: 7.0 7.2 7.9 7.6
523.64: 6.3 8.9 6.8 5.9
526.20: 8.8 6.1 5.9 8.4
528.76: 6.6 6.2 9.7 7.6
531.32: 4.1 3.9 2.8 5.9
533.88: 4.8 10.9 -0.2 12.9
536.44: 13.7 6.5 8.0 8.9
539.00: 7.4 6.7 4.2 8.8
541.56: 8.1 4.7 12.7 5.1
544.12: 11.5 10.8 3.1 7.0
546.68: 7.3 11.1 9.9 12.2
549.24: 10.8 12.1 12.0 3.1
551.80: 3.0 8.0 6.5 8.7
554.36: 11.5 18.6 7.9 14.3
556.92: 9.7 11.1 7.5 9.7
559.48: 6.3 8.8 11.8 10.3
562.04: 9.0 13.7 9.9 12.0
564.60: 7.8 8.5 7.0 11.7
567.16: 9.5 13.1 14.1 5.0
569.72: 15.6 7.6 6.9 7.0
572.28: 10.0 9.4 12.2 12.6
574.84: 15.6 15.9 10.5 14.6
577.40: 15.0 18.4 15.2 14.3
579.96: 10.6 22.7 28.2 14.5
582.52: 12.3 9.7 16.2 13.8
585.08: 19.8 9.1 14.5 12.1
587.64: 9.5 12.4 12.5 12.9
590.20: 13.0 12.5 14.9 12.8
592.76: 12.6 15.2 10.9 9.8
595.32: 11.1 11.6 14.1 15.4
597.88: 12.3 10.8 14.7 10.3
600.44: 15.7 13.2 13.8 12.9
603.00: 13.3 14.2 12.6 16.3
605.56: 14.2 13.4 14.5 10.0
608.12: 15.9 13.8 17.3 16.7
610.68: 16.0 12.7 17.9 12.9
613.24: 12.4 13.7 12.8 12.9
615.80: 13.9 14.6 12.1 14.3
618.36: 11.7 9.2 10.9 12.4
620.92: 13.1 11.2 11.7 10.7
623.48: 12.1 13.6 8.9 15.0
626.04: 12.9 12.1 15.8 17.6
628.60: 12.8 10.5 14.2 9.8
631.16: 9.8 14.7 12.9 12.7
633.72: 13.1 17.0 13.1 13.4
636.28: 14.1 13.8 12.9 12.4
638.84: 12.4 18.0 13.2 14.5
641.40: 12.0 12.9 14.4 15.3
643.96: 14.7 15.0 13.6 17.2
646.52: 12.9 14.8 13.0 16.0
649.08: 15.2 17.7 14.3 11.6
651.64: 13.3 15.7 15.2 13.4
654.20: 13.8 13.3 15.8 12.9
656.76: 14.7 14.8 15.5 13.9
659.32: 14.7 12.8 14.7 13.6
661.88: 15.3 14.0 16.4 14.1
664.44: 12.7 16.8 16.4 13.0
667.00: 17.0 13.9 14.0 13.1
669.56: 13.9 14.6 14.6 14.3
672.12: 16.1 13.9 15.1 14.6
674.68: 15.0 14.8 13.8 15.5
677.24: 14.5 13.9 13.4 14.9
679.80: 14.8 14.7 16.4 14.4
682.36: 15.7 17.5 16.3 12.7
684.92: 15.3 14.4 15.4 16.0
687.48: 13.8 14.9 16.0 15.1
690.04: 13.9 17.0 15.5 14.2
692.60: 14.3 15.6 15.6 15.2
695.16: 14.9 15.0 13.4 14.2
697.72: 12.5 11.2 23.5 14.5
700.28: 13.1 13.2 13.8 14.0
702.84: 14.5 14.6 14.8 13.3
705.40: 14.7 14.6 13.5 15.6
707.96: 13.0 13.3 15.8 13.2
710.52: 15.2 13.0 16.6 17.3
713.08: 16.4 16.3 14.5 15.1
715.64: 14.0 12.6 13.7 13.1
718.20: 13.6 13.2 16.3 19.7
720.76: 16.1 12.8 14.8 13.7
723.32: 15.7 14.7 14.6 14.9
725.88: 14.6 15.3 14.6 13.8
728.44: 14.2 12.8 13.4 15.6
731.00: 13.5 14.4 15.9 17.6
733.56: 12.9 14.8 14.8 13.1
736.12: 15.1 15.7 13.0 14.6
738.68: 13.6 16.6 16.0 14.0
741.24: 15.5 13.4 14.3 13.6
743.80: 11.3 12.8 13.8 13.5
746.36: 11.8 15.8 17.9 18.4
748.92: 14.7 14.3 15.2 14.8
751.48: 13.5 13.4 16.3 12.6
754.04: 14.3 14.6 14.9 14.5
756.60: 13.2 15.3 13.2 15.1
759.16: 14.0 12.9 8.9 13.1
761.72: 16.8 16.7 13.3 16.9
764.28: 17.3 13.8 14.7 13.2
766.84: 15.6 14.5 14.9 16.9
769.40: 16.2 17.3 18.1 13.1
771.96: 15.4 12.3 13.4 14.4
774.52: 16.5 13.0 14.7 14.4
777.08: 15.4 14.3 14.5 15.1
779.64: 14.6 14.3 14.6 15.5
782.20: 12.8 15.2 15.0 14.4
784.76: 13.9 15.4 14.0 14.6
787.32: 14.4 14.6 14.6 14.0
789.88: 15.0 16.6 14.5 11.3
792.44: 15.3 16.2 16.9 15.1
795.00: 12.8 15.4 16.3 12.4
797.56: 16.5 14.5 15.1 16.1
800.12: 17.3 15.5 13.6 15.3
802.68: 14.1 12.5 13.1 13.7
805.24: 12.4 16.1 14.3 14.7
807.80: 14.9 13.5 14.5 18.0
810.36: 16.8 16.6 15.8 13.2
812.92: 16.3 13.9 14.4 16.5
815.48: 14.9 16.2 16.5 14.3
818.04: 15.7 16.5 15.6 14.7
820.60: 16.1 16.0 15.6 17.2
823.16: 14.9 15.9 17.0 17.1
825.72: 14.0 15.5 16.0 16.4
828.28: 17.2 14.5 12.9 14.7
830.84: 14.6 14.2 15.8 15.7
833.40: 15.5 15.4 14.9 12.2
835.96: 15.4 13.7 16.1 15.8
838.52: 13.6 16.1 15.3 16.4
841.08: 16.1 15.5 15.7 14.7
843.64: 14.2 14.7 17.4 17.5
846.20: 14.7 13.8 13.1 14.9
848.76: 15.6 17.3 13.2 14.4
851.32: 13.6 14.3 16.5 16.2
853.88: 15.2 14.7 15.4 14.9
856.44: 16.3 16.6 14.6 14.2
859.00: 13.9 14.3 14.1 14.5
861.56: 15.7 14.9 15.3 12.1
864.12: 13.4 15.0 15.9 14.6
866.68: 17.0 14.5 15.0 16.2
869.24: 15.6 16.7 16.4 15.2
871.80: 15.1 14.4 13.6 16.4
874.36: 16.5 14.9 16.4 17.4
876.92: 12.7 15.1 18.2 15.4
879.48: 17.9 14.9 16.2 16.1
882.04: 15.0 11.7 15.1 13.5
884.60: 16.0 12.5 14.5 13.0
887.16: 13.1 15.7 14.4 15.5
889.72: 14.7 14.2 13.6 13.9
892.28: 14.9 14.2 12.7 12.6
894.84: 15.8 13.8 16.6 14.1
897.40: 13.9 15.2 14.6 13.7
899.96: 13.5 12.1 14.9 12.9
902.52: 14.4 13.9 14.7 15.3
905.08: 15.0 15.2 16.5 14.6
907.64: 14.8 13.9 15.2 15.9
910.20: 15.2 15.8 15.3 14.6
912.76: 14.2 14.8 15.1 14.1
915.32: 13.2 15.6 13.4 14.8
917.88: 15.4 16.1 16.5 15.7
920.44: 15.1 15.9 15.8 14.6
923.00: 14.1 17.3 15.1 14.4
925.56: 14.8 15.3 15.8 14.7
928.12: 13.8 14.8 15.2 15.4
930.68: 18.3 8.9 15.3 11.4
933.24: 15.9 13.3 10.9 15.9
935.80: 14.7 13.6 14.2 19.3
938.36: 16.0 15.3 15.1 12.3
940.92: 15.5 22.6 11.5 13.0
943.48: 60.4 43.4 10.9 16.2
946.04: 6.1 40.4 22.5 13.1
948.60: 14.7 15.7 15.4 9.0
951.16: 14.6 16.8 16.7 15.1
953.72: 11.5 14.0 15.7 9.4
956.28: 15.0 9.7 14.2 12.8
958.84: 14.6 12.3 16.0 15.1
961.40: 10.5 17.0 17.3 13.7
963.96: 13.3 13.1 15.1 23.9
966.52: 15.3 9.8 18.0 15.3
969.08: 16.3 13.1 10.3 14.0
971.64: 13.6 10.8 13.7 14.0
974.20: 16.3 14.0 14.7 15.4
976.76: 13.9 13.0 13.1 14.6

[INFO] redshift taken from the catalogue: 0.438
